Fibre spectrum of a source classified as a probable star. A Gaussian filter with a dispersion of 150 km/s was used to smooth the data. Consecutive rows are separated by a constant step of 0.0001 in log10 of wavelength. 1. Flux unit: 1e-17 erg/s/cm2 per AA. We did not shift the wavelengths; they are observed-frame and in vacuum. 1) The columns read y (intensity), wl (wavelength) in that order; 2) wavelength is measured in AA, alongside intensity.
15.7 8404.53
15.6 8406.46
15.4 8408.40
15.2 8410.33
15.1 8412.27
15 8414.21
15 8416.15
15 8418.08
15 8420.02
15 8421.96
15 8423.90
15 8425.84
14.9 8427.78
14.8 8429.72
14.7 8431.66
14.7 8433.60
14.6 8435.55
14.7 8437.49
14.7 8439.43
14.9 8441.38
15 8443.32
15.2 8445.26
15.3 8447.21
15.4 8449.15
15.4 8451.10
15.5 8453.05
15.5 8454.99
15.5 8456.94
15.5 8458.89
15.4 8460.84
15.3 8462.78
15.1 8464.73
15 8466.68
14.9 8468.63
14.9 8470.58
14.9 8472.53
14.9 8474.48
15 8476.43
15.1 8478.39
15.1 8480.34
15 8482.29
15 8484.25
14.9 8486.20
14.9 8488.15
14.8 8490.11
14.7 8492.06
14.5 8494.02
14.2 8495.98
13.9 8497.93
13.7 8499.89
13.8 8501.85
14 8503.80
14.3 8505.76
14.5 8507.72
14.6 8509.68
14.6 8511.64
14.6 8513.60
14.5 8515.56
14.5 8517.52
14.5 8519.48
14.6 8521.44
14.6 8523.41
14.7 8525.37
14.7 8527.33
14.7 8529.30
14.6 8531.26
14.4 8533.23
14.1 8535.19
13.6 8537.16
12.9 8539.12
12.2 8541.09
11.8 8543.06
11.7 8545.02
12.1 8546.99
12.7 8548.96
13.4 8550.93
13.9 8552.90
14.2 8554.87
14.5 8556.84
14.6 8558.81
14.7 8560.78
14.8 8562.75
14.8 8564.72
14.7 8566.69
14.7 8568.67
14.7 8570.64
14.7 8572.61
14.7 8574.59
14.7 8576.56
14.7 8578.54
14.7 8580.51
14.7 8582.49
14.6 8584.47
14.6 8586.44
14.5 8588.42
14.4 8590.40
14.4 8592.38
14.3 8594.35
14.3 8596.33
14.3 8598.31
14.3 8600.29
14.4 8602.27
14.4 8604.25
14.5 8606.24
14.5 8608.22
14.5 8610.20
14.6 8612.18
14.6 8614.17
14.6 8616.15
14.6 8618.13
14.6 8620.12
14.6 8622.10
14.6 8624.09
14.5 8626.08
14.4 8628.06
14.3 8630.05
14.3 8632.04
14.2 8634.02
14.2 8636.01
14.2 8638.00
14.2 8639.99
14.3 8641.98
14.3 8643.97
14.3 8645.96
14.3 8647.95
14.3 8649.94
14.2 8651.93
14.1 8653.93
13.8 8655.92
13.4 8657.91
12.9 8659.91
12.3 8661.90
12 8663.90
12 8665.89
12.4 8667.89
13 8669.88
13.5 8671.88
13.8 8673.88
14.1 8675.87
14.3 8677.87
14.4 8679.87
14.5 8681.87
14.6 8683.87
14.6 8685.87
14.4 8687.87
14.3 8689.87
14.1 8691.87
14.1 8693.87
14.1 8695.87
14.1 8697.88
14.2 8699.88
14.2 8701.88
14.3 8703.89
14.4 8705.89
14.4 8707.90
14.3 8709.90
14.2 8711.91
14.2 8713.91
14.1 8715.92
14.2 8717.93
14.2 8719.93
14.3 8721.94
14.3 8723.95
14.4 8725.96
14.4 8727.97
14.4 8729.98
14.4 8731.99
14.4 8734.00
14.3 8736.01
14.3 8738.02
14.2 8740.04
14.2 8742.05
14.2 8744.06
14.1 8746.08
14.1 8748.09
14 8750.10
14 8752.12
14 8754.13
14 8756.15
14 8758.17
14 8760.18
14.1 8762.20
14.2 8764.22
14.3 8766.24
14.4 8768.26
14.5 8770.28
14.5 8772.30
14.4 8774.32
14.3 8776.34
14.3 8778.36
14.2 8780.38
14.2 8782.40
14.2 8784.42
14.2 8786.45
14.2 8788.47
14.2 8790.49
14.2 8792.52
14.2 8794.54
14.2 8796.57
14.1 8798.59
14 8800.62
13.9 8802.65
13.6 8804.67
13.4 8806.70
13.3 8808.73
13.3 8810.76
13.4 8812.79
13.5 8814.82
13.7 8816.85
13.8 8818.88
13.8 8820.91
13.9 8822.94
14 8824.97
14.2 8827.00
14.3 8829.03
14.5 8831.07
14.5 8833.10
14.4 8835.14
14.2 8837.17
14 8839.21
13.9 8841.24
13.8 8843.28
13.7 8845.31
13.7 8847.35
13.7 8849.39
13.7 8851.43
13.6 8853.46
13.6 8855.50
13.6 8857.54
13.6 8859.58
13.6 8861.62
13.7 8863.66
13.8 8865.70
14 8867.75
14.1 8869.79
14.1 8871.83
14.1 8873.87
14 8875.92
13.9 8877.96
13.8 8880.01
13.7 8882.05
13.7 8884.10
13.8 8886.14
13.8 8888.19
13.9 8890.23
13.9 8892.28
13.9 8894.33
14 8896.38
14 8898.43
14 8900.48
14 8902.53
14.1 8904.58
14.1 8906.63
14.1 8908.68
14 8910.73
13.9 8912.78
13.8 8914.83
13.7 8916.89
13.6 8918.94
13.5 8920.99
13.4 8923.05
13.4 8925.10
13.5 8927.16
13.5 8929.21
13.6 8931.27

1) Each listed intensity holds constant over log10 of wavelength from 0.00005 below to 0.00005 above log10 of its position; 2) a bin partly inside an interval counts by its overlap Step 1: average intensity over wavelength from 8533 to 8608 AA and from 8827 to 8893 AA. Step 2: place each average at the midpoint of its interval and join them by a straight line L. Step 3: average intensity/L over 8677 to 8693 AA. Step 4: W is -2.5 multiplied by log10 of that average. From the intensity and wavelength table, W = -0.03 mag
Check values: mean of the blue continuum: 14.1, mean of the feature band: 14.4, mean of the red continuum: 13.9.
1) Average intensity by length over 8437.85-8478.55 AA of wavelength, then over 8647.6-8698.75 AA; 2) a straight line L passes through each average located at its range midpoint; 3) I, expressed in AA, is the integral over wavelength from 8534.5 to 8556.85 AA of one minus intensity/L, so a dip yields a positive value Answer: 2.4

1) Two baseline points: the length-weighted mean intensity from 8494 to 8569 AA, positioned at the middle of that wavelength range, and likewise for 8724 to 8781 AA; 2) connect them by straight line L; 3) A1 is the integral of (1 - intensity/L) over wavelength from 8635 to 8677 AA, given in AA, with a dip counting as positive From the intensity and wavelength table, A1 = 1.6 AA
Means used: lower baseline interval 14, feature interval 13.6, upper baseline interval 14.2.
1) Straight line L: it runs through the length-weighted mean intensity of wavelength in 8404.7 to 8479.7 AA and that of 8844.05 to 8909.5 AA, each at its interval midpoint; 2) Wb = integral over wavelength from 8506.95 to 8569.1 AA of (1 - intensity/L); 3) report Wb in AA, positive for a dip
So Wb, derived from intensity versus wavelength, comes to 3.3 AA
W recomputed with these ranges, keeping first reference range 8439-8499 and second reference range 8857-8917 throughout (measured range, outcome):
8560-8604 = 0.01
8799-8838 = 0.02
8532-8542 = 0.10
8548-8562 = 0.06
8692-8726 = 0.01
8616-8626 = 0.00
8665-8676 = 0.11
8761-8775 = -0.01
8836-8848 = 0.01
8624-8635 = 0.02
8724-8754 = 0.00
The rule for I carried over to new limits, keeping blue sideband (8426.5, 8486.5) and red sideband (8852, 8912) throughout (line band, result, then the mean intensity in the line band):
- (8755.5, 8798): -0.2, 14.2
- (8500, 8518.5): 0.7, 14.3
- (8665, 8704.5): 1.3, 14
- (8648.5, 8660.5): 0.6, 13.8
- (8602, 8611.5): 0.1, 14.5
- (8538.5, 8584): 2.5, 14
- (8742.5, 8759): 0.2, 14.1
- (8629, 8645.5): 0.3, 14.3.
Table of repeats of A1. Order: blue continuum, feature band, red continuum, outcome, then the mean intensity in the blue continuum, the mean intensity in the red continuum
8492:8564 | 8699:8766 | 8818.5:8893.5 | -1.3 AA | 14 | 13.9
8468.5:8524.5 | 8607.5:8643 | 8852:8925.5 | -0.2 AA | 14.6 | 13.8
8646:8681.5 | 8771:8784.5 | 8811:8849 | -0.5 AA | 13.5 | 13.9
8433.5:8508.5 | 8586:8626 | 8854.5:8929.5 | 0.1 AA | 14.9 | 13.8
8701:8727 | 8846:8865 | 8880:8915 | 0.5 AA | 14.3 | 13.9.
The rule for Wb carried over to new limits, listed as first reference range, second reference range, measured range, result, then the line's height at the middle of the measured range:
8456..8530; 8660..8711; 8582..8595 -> -0.2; 14.3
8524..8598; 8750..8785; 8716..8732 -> -0.1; 14.2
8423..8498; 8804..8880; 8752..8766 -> 0.0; 14.1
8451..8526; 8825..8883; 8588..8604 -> 0.2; 14.5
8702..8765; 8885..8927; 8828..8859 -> 0.1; 14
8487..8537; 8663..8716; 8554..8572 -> -0.4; 14.3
